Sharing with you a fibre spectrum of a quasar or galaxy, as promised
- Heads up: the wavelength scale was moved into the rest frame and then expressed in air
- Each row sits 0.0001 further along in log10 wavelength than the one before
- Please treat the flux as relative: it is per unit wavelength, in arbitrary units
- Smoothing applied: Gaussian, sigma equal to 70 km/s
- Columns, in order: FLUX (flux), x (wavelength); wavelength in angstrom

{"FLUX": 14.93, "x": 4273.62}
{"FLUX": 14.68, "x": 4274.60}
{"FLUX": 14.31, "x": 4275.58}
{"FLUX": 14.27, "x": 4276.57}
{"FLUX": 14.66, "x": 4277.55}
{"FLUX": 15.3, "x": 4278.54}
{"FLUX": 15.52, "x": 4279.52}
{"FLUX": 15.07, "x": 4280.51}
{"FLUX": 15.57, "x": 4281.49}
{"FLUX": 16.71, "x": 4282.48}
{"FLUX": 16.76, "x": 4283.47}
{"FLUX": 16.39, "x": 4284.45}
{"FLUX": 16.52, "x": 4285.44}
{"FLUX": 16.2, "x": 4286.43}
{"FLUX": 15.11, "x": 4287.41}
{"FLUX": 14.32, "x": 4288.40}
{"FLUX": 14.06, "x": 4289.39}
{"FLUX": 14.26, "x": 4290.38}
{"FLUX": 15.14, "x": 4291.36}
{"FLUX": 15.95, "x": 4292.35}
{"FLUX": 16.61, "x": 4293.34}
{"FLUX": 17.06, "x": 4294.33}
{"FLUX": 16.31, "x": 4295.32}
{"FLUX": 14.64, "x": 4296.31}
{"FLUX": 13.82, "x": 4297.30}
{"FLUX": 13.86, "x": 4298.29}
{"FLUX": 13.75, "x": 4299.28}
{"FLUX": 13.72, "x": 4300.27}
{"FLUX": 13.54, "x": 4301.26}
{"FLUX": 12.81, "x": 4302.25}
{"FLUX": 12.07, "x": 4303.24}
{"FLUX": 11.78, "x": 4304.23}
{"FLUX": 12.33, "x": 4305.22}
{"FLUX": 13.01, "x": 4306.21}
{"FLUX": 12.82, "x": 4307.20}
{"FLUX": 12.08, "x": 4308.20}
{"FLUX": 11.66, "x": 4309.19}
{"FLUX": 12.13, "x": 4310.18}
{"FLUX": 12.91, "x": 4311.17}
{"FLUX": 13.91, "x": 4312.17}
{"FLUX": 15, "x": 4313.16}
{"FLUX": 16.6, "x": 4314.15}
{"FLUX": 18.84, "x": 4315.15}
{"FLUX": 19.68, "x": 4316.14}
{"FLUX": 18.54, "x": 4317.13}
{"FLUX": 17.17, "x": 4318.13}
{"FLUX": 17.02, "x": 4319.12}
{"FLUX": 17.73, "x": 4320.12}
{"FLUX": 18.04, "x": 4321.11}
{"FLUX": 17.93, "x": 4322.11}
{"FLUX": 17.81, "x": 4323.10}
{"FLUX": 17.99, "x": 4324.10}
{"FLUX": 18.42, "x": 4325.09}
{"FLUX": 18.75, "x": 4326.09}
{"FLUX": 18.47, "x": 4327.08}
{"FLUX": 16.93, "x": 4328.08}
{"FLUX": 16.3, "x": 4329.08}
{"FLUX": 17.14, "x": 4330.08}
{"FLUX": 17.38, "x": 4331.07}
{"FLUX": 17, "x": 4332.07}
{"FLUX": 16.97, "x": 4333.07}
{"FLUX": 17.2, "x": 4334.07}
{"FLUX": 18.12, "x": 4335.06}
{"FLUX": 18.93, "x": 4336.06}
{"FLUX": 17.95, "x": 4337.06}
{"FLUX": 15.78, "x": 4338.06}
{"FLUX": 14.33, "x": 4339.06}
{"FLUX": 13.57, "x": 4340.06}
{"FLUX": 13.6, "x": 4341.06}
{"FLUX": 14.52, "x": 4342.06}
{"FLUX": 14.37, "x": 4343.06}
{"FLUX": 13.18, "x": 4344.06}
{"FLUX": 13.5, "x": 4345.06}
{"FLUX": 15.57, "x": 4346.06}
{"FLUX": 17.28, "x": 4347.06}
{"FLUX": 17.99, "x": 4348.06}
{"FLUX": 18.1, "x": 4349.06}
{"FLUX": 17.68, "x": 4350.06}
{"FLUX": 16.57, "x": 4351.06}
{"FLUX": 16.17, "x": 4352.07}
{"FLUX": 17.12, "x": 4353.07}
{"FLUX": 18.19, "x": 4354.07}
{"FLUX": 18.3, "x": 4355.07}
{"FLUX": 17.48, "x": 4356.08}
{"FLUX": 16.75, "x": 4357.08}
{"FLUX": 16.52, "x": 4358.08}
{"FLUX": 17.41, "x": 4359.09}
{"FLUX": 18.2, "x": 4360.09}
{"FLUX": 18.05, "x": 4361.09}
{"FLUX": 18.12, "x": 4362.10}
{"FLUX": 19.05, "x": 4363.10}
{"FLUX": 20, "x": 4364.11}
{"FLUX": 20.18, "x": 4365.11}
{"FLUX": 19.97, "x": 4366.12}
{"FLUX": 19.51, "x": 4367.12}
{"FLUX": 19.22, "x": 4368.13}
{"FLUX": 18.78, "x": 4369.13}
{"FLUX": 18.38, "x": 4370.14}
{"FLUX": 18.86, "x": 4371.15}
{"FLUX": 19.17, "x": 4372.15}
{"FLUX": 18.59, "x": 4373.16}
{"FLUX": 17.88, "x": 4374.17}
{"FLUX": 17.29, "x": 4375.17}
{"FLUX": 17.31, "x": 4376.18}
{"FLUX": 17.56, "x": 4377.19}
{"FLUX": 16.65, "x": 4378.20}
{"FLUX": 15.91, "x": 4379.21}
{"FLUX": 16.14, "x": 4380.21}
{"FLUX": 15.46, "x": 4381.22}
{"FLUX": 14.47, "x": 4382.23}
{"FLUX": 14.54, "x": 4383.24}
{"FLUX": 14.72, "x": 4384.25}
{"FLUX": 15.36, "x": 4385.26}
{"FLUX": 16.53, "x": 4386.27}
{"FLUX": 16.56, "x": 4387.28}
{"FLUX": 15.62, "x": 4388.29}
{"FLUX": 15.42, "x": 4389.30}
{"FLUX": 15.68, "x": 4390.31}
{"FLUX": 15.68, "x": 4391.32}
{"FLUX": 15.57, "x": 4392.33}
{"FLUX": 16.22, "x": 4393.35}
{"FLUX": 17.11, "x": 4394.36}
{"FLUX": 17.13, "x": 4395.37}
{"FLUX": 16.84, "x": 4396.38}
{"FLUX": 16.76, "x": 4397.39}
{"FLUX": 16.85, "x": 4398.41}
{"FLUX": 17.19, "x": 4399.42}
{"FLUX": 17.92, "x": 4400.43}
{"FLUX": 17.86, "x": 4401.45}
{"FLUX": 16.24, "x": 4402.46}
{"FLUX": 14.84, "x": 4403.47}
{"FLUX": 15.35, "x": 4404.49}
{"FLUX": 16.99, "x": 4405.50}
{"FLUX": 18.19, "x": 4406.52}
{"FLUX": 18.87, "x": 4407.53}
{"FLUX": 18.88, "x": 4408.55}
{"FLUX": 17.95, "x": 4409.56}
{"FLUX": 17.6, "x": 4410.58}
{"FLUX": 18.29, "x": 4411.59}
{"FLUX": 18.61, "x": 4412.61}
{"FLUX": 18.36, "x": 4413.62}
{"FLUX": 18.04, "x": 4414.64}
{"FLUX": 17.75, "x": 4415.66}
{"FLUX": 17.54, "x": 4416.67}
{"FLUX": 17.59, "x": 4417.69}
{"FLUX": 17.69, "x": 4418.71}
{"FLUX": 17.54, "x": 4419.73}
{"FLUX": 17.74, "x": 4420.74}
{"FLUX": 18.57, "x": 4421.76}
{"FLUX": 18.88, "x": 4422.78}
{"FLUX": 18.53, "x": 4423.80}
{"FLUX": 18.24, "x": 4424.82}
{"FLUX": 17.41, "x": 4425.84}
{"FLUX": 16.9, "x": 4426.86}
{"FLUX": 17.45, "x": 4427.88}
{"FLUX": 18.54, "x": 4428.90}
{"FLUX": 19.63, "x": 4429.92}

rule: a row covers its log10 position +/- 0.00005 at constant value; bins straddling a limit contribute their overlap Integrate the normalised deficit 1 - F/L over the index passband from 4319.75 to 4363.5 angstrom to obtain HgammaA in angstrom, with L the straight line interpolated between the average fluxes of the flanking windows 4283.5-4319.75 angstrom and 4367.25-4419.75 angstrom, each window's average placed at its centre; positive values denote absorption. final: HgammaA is -3.25 angstrom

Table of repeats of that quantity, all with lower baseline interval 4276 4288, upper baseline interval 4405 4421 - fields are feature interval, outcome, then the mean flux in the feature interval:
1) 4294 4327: 1.79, 15.3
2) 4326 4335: -0.44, 17.3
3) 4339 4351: 0.99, 15.4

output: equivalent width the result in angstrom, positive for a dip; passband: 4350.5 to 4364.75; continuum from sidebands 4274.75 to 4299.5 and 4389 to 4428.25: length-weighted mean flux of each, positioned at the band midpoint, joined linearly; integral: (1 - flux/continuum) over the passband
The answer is -1.08 angstrom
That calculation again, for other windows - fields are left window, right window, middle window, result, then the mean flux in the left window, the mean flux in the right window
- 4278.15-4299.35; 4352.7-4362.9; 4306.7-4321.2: 0.7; 15.4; 17.7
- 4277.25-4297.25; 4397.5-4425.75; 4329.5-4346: 0.6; 15.6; 17.7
